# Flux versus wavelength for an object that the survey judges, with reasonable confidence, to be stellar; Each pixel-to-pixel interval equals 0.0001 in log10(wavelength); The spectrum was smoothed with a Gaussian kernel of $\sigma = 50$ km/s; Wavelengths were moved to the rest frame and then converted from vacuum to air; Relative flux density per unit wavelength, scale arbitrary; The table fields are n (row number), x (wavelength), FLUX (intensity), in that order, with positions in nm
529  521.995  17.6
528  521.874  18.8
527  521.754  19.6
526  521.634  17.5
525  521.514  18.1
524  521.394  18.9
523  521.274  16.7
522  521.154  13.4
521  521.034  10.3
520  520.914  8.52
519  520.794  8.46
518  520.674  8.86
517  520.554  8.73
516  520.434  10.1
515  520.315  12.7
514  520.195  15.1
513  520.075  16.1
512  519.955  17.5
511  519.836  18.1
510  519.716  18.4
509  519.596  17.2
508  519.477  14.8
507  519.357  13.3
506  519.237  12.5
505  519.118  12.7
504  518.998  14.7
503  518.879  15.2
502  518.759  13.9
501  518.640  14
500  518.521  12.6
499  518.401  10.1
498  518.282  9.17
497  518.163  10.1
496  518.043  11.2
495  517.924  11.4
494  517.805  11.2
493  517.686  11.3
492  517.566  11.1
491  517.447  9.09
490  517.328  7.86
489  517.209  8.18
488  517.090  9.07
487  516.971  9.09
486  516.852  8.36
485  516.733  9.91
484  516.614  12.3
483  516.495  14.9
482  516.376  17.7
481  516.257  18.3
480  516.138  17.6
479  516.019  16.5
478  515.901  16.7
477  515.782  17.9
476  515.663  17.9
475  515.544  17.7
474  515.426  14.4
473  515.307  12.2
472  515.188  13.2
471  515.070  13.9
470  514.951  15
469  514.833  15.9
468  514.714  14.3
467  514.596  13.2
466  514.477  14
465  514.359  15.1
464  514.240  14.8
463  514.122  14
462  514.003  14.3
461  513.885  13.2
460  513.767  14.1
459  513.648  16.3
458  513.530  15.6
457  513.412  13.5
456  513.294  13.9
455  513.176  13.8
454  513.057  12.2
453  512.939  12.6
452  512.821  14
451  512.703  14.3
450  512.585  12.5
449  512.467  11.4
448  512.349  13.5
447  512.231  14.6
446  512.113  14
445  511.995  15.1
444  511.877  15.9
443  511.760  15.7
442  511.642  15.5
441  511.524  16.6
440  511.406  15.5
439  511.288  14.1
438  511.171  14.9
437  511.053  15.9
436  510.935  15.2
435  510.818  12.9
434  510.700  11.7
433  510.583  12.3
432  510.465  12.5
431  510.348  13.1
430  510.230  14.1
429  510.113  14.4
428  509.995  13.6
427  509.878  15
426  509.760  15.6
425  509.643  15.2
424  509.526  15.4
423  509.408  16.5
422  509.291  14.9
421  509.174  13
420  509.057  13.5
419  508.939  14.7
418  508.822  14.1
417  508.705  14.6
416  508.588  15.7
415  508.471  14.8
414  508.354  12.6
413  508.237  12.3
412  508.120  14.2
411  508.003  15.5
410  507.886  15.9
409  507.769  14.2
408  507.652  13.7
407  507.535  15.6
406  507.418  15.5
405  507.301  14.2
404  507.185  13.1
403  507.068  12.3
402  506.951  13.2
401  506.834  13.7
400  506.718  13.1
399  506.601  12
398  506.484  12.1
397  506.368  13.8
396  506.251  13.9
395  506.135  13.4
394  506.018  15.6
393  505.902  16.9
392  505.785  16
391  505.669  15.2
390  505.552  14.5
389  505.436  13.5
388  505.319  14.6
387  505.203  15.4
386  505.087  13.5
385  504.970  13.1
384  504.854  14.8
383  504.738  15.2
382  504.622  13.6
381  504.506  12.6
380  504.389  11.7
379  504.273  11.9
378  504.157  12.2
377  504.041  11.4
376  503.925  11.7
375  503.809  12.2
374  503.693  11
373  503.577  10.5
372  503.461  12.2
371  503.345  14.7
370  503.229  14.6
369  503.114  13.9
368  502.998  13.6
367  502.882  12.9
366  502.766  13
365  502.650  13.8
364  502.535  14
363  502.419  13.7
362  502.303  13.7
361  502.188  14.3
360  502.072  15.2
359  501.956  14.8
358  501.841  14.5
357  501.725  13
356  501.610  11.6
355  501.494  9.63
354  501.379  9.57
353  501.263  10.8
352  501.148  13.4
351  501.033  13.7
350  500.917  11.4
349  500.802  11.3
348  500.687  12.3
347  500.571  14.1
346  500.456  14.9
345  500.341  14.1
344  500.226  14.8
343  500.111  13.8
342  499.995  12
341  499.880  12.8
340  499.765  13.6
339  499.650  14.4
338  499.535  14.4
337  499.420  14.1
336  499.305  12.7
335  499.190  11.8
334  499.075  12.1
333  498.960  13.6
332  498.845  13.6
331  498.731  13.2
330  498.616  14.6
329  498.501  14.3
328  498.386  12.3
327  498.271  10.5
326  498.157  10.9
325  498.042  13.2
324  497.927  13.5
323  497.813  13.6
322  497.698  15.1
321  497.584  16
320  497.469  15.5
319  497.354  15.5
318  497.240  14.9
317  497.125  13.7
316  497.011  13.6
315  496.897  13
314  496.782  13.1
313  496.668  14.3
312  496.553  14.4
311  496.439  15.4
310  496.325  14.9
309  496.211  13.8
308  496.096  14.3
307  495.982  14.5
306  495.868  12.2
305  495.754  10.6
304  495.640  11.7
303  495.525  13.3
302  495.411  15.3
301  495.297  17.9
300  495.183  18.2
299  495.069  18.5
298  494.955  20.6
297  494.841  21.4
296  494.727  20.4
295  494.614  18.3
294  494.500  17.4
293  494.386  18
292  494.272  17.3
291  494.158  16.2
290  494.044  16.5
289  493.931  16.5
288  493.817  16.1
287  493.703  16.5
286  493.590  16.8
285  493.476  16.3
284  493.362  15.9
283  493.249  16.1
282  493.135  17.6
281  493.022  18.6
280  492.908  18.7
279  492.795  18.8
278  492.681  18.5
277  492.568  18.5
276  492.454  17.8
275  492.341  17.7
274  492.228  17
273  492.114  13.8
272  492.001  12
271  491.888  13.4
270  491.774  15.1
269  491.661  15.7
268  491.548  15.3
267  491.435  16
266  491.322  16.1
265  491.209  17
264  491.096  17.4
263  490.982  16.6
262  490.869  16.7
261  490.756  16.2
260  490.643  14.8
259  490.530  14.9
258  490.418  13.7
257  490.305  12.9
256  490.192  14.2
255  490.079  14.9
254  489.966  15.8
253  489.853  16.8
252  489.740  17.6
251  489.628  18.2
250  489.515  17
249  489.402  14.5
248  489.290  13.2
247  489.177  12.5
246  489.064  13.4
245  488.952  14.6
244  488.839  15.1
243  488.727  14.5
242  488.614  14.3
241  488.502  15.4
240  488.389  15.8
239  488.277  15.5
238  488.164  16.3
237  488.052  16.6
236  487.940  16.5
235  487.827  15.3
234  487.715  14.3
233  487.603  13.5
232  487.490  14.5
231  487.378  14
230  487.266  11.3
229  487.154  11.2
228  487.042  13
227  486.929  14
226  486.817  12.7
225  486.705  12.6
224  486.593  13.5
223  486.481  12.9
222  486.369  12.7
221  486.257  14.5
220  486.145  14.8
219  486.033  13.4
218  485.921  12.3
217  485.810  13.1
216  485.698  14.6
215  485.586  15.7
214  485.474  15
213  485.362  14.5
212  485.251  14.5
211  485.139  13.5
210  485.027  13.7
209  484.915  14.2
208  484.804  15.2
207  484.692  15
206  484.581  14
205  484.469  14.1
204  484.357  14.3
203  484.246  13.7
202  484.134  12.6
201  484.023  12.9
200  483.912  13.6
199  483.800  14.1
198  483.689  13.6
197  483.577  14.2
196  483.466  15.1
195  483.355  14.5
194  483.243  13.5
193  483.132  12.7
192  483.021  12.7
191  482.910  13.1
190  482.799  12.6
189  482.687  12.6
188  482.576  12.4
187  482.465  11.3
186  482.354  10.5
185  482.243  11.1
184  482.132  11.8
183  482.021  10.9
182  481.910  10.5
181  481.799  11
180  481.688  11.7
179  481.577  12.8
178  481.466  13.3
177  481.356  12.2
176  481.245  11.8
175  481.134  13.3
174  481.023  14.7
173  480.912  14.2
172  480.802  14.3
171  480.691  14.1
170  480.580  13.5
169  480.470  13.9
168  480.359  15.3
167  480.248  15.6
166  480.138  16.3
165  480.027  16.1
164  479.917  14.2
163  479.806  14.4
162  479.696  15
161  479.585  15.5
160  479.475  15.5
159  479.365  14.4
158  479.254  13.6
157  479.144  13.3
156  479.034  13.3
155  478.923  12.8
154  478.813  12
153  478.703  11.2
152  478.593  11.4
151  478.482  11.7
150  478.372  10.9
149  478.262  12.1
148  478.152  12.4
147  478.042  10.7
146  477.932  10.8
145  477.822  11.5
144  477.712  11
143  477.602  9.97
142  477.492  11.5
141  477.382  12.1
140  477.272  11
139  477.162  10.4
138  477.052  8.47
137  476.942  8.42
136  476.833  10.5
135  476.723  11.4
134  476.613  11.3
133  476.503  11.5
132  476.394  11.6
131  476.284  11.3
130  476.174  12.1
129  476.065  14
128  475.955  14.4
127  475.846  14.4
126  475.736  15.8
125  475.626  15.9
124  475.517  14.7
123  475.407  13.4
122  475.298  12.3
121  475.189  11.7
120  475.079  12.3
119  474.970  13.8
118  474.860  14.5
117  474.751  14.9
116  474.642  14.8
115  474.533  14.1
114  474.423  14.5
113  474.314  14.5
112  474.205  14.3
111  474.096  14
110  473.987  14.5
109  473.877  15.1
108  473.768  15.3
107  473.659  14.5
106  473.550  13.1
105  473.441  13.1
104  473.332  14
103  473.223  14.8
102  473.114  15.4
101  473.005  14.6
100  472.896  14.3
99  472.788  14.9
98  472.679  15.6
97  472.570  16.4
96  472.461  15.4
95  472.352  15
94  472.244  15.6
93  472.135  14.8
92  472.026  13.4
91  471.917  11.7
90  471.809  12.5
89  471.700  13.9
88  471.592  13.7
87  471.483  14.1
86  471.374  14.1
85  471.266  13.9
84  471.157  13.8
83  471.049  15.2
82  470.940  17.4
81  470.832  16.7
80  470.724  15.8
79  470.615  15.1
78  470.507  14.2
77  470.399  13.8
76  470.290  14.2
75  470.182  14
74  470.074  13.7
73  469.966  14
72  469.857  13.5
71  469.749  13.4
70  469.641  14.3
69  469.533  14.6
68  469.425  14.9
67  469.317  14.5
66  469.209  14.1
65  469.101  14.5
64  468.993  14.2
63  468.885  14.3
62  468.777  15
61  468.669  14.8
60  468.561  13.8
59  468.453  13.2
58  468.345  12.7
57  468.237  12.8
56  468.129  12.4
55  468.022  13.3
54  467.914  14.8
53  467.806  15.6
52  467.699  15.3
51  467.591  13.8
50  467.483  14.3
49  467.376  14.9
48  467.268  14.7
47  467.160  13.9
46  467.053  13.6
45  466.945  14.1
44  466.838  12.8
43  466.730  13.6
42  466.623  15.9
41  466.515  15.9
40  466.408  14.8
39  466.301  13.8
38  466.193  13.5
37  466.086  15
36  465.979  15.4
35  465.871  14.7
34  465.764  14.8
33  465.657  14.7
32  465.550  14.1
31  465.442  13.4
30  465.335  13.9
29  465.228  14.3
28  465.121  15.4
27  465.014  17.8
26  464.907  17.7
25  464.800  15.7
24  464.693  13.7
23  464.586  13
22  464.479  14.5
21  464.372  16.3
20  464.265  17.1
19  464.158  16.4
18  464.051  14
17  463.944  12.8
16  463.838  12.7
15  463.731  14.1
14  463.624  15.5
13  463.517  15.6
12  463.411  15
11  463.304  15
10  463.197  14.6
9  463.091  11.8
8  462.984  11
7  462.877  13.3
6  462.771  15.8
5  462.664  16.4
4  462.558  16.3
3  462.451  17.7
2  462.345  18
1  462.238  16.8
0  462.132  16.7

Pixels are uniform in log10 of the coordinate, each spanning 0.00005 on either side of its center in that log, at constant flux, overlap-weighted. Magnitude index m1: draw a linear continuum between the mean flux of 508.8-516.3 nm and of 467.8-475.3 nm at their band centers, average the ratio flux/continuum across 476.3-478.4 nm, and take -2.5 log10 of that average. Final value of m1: 0.29 mag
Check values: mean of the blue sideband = 14.3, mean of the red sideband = 14.6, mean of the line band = 10.9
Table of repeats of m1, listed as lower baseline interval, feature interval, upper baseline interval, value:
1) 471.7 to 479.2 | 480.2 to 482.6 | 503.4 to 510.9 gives 0.040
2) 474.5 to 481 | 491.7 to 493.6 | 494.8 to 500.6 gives -0.195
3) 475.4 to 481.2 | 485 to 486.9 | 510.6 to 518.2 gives -0.057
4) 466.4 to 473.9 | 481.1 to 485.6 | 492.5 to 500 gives 0.128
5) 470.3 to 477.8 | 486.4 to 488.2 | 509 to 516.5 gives 0.009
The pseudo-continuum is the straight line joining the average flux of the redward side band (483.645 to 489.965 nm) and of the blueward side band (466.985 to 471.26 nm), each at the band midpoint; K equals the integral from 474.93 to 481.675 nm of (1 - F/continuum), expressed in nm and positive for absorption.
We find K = 0.70 nm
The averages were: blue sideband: 14.3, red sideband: 14.3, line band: 12.8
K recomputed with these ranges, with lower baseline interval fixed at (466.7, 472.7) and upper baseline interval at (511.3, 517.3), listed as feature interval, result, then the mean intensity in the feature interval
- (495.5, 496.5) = 0.056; 13.4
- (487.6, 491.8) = -0.346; 15.4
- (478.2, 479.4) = 0.156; 12.4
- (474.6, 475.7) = 0.032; 13.9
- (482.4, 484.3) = 0.135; 13.2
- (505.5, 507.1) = 0.021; 14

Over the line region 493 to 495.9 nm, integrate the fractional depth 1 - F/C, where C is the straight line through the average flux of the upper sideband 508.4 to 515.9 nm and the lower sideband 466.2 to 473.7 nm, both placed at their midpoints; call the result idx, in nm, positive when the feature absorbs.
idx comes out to -0.467 nm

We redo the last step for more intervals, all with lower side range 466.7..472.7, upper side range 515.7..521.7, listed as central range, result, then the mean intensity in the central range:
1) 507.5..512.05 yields -0.39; 14.5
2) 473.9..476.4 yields 0.05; 13.9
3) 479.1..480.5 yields -0.08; 14.9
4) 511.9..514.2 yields -0.10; 13.9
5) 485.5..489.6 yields -0.09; 14.2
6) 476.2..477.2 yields 0.25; 10.6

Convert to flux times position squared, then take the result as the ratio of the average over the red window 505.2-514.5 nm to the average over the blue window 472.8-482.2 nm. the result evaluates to 1.24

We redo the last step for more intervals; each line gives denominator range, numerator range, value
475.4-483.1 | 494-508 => 1.21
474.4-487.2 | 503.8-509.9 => 1.19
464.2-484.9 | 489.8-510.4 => 1.17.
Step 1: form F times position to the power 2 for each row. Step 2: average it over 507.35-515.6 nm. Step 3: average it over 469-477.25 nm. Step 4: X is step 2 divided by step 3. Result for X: 1.2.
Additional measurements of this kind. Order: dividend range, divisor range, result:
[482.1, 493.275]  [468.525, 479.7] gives 1.14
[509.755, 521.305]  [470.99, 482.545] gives 1.20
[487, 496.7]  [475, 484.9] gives 1.28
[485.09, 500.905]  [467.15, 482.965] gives 1.19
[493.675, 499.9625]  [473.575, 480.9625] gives 1.22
